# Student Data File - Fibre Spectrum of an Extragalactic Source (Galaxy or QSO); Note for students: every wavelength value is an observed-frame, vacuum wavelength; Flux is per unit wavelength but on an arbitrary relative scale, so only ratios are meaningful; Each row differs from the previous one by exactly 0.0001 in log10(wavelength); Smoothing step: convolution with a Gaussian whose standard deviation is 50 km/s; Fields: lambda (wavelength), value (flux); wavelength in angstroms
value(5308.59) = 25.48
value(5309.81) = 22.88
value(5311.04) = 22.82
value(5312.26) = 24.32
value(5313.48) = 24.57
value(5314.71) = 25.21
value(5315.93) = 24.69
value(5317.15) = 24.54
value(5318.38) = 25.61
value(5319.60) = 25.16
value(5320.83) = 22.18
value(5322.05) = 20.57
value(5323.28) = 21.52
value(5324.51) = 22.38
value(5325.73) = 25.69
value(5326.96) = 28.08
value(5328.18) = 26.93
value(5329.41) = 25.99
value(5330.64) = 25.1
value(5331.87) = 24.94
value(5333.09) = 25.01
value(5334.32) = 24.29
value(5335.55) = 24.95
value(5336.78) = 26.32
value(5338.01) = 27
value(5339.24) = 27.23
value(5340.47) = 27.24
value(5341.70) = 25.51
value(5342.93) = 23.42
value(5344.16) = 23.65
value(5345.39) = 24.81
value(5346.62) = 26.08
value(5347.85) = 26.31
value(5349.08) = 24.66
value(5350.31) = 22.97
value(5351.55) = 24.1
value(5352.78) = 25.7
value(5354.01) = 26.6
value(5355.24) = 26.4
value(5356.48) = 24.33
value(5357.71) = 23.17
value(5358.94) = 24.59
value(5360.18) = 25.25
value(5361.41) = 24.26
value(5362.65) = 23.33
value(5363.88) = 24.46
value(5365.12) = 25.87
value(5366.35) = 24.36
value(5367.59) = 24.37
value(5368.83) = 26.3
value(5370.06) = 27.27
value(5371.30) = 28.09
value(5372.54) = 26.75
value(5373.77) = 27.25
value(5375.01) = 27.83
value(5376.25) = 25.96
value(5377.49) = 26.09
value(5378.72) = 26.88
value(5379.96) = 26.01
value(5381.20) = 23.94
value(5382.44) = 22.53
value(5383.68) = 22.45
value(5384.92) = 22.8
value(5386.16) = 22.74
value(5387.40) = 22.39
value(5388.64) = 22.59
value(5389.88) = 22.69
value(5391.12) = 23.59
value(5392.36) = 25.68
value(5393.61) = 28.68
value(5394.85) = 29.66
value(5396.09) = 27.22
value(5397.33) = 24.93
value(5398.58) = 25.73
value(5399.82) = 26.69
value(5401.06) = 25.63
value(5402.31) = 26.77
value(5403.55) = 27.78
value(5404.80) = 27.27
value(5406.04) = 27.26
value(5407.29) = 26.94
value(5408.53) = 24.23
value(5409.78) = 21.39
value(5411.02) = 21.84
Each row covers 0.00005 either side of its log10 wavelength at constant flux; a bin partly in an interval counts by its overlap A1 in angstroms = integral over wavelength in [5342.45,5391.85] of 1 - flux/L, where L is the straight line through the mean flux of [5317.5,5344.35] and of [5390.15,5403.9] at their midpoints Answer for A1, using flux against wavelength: 1.81 angstroms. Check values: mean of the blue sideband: 25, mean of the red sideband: 26.5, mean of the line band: 24.8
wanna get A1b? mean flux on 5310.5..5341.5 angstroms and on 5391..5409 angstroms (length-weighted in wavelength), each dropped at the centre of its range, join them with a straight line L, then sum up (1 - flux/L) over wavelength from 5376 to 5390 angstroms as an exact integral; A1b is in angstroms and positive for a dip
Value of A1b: 1.2 angstroms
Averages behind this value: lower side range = 24.9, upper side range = 26.6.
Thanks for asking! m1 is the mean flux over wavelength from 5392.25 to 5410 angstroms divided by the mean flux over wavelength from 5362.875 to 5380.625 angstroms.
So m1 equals 1.01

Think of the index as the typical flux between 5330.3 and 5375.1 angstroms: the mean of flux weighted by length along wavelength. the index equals 25.4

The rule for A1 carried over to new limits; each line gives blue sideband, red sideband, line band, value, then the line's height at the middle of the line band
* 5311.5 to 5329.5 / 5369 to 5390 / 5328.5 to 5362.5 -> -0.6 angstroms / 24.7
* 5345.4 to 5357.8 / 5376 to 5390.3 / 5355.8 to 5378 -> -0.9 angstroms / 24.5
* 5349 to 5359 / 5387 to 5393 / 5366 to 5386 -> -1.3 angstroms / 23.9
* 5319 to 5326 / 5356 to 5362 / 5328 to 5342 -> -1.5 angstroms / 23.3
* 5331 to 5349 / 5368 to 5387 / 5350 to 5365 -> 0.5 angstroms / 25.5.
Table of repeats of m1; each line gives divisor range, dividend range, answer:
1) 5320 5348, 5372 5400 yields 1.01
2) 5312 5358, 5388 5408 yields 1.05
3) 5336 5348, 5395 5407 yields 1.04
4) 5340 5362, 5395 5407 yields 1.07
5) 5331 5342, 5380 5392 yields 0.89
